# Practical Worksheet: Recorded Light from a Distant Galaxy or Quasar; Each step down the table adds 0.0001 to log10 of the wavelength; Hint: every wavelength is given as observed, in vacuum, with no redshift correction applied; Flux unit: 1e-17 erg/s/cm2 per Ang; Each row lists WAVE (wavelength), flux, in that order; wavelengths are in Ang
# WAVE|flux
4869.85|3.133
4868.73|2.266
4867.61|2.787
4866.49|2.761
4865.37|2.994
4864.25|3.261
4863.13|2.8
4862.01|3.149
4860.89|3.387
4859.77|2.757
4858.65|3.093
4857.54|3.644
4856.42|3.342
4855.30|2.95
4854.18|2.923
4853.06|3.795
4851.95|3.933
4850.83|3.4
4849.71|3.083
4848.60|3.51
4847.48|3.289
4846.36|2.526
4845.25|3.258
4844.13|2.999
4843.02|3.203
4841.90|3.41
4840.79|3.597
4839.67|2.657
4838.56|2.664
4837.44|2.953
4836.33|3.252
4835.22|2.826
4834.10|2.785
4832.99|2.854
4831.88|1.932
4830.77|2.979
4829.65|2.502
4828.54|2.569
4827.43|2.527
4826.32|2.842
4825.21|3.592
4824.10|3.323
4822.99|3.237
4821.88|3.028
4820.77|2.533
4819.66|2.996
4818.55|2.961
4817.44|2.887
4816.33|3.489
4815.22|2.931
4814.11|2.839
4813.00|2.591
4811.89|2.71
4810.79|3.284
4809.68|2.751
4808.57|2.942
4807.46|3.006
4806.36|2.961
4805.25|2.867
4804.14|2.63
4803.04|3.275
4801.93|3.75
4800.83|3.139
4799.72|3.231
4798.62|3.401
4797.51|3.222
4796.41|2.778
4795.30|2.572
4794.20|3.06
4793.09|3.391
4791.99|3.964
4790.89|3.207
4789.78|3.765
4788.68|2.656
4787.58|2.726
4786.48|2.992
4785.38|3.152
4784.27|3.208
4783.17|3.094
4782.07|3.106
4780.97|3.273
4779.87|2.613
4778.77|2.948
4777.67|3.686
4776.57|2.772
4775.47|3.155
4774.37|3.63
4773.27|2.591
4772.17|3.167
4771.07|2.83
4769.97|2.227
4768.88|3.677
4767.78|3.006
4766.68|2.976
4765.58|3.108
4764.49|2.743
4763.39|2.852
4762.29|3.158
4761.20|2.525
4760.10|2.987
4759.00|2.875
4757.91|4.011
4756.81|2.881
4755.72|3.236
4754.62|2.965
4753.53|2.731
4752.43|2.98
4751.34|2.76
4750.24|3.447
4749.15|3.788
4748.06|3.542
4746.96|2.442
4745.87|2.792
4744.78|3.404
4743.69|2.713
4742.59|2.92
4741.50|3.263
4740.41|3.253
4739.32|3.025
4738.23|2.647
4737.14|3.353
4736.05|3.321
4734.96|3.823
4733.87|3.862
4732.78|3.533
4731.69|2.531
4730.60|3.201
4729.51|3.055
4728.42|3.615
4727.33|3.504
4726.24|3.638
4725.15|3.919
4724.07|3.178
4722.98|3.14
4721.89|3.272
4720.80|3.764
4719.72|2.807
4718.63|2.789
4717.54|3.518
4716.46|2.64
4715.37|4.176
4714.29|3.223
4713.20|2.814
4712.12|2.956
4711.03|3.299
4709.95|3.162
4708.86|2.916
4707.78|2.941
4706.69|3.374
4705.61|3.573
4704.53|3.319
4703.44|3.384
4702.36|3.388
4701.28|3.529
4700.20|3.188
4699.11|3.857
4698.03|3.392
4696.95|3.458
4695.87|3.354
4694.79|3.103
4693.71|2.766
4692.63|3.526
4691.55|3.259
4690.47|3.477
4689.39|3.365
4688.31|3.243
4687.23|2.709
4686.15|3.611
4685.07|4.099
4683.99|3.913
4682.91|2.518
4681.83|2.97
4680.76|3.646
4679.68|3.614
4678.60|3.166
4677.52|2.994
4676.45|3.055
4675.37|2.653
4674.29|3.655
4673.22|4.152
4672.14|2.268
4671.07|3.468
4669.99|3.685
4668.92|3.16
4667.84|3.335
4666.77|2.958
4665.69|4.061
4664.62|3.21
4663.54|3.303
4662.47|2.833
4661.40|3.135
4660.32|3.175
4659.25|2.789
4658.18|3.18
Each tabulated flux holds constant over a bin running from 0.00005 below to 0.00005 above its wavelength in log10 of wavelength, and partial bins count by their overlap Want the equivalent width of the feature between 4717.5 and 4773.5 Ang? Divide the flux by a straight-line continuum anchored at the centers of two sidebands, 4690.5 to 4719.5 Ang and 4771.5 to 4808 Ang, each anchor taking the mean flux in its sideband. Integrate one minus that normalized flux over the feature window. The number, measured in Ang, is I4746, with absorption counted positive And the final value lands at 1.0 Ang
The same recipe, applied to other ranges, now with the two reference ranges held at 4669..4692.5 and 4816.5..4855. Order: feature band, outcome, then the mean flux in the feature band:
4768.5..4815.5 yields 0.7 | 3.06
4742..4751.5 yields 0.3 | 3.1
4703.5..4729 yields -0.3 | 3.29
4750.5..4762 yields 0.6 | 3.01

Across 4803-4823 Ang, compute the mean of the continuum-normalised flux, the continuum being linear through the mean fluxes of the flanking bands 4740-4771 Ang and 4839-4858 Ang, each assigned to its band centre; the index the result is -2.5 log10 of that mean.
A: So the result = 0.09 mag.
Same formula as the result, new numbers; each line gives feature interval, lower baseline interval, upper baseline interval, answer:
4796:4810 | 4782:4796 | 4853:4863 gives 0.02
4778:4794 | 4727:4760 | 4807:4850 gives -0.03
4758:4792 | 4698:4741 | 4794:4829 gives 0.02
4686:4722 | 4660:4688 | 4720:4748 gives 0.00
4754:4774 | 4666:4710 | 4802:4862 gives 0.06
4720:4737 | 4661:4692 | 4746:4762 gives -0.09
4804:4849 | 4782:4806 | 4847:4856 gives 0.11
